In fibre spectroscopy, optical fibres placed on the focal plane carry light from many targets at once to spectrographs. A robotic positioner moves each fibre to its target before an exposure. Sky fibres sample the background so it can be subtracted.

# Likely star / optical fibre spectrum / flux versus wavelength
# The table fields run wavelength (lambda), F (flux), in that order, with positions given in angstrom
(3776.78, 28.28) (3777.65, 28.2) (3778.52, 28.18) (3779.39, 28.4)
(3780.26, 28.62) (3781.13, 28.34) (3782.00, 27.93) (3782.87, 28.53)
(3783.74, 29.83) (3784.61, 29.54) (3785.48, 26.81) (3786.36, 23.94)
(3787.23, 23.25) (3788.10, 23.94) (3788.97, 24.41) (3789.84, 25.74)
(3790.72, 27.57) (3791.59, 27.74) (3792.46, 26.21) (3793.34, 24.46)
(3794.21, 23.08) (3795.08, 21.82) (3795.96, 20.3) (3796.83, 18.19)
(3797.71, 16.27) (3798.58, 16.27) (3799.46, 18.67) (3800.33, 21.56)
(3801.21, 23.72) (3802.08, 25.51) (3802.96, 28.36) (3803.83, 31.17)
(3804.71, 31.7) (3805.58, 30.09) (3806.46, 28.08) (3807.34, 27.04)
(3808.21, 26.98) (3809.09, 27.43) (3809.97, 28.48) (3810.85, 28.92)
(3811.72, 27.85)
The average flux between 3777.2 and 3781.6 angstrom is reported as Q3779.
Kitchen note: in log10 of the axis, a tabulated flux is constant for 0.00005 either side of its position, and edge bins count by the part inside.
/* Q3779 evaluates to 28.4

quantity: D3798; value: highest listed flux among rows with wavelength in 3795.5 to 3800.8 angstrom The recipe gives 21.56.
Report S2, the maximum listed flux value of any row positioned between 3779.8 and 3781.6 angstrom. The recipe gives 28.62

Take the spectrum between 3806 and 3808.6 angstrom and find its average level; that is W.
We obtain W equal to 27.4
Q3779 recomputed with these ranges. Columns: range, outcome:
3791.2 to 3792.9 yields 27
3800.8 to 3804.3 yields 27.3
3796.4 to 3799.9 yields 17.4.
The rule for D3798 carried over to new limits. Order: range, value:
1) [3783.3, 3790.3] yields 29.83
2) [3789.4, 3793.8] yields 27.74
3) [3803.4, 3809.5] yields 31.7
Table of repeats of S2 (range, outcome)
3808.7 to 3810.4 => 28.48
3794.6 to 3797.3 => 21.82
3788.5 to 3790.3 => 25.74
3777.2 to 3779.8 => 28.4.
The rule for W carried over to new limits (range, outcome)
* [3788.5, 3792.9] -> 26.3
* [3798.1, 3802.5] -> 21.1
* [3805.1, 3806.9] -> 29.2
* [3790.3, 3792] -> 27.7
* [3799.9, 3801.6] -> 22.6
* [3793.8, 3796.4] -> 21.7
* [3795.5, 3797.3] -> 19.1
